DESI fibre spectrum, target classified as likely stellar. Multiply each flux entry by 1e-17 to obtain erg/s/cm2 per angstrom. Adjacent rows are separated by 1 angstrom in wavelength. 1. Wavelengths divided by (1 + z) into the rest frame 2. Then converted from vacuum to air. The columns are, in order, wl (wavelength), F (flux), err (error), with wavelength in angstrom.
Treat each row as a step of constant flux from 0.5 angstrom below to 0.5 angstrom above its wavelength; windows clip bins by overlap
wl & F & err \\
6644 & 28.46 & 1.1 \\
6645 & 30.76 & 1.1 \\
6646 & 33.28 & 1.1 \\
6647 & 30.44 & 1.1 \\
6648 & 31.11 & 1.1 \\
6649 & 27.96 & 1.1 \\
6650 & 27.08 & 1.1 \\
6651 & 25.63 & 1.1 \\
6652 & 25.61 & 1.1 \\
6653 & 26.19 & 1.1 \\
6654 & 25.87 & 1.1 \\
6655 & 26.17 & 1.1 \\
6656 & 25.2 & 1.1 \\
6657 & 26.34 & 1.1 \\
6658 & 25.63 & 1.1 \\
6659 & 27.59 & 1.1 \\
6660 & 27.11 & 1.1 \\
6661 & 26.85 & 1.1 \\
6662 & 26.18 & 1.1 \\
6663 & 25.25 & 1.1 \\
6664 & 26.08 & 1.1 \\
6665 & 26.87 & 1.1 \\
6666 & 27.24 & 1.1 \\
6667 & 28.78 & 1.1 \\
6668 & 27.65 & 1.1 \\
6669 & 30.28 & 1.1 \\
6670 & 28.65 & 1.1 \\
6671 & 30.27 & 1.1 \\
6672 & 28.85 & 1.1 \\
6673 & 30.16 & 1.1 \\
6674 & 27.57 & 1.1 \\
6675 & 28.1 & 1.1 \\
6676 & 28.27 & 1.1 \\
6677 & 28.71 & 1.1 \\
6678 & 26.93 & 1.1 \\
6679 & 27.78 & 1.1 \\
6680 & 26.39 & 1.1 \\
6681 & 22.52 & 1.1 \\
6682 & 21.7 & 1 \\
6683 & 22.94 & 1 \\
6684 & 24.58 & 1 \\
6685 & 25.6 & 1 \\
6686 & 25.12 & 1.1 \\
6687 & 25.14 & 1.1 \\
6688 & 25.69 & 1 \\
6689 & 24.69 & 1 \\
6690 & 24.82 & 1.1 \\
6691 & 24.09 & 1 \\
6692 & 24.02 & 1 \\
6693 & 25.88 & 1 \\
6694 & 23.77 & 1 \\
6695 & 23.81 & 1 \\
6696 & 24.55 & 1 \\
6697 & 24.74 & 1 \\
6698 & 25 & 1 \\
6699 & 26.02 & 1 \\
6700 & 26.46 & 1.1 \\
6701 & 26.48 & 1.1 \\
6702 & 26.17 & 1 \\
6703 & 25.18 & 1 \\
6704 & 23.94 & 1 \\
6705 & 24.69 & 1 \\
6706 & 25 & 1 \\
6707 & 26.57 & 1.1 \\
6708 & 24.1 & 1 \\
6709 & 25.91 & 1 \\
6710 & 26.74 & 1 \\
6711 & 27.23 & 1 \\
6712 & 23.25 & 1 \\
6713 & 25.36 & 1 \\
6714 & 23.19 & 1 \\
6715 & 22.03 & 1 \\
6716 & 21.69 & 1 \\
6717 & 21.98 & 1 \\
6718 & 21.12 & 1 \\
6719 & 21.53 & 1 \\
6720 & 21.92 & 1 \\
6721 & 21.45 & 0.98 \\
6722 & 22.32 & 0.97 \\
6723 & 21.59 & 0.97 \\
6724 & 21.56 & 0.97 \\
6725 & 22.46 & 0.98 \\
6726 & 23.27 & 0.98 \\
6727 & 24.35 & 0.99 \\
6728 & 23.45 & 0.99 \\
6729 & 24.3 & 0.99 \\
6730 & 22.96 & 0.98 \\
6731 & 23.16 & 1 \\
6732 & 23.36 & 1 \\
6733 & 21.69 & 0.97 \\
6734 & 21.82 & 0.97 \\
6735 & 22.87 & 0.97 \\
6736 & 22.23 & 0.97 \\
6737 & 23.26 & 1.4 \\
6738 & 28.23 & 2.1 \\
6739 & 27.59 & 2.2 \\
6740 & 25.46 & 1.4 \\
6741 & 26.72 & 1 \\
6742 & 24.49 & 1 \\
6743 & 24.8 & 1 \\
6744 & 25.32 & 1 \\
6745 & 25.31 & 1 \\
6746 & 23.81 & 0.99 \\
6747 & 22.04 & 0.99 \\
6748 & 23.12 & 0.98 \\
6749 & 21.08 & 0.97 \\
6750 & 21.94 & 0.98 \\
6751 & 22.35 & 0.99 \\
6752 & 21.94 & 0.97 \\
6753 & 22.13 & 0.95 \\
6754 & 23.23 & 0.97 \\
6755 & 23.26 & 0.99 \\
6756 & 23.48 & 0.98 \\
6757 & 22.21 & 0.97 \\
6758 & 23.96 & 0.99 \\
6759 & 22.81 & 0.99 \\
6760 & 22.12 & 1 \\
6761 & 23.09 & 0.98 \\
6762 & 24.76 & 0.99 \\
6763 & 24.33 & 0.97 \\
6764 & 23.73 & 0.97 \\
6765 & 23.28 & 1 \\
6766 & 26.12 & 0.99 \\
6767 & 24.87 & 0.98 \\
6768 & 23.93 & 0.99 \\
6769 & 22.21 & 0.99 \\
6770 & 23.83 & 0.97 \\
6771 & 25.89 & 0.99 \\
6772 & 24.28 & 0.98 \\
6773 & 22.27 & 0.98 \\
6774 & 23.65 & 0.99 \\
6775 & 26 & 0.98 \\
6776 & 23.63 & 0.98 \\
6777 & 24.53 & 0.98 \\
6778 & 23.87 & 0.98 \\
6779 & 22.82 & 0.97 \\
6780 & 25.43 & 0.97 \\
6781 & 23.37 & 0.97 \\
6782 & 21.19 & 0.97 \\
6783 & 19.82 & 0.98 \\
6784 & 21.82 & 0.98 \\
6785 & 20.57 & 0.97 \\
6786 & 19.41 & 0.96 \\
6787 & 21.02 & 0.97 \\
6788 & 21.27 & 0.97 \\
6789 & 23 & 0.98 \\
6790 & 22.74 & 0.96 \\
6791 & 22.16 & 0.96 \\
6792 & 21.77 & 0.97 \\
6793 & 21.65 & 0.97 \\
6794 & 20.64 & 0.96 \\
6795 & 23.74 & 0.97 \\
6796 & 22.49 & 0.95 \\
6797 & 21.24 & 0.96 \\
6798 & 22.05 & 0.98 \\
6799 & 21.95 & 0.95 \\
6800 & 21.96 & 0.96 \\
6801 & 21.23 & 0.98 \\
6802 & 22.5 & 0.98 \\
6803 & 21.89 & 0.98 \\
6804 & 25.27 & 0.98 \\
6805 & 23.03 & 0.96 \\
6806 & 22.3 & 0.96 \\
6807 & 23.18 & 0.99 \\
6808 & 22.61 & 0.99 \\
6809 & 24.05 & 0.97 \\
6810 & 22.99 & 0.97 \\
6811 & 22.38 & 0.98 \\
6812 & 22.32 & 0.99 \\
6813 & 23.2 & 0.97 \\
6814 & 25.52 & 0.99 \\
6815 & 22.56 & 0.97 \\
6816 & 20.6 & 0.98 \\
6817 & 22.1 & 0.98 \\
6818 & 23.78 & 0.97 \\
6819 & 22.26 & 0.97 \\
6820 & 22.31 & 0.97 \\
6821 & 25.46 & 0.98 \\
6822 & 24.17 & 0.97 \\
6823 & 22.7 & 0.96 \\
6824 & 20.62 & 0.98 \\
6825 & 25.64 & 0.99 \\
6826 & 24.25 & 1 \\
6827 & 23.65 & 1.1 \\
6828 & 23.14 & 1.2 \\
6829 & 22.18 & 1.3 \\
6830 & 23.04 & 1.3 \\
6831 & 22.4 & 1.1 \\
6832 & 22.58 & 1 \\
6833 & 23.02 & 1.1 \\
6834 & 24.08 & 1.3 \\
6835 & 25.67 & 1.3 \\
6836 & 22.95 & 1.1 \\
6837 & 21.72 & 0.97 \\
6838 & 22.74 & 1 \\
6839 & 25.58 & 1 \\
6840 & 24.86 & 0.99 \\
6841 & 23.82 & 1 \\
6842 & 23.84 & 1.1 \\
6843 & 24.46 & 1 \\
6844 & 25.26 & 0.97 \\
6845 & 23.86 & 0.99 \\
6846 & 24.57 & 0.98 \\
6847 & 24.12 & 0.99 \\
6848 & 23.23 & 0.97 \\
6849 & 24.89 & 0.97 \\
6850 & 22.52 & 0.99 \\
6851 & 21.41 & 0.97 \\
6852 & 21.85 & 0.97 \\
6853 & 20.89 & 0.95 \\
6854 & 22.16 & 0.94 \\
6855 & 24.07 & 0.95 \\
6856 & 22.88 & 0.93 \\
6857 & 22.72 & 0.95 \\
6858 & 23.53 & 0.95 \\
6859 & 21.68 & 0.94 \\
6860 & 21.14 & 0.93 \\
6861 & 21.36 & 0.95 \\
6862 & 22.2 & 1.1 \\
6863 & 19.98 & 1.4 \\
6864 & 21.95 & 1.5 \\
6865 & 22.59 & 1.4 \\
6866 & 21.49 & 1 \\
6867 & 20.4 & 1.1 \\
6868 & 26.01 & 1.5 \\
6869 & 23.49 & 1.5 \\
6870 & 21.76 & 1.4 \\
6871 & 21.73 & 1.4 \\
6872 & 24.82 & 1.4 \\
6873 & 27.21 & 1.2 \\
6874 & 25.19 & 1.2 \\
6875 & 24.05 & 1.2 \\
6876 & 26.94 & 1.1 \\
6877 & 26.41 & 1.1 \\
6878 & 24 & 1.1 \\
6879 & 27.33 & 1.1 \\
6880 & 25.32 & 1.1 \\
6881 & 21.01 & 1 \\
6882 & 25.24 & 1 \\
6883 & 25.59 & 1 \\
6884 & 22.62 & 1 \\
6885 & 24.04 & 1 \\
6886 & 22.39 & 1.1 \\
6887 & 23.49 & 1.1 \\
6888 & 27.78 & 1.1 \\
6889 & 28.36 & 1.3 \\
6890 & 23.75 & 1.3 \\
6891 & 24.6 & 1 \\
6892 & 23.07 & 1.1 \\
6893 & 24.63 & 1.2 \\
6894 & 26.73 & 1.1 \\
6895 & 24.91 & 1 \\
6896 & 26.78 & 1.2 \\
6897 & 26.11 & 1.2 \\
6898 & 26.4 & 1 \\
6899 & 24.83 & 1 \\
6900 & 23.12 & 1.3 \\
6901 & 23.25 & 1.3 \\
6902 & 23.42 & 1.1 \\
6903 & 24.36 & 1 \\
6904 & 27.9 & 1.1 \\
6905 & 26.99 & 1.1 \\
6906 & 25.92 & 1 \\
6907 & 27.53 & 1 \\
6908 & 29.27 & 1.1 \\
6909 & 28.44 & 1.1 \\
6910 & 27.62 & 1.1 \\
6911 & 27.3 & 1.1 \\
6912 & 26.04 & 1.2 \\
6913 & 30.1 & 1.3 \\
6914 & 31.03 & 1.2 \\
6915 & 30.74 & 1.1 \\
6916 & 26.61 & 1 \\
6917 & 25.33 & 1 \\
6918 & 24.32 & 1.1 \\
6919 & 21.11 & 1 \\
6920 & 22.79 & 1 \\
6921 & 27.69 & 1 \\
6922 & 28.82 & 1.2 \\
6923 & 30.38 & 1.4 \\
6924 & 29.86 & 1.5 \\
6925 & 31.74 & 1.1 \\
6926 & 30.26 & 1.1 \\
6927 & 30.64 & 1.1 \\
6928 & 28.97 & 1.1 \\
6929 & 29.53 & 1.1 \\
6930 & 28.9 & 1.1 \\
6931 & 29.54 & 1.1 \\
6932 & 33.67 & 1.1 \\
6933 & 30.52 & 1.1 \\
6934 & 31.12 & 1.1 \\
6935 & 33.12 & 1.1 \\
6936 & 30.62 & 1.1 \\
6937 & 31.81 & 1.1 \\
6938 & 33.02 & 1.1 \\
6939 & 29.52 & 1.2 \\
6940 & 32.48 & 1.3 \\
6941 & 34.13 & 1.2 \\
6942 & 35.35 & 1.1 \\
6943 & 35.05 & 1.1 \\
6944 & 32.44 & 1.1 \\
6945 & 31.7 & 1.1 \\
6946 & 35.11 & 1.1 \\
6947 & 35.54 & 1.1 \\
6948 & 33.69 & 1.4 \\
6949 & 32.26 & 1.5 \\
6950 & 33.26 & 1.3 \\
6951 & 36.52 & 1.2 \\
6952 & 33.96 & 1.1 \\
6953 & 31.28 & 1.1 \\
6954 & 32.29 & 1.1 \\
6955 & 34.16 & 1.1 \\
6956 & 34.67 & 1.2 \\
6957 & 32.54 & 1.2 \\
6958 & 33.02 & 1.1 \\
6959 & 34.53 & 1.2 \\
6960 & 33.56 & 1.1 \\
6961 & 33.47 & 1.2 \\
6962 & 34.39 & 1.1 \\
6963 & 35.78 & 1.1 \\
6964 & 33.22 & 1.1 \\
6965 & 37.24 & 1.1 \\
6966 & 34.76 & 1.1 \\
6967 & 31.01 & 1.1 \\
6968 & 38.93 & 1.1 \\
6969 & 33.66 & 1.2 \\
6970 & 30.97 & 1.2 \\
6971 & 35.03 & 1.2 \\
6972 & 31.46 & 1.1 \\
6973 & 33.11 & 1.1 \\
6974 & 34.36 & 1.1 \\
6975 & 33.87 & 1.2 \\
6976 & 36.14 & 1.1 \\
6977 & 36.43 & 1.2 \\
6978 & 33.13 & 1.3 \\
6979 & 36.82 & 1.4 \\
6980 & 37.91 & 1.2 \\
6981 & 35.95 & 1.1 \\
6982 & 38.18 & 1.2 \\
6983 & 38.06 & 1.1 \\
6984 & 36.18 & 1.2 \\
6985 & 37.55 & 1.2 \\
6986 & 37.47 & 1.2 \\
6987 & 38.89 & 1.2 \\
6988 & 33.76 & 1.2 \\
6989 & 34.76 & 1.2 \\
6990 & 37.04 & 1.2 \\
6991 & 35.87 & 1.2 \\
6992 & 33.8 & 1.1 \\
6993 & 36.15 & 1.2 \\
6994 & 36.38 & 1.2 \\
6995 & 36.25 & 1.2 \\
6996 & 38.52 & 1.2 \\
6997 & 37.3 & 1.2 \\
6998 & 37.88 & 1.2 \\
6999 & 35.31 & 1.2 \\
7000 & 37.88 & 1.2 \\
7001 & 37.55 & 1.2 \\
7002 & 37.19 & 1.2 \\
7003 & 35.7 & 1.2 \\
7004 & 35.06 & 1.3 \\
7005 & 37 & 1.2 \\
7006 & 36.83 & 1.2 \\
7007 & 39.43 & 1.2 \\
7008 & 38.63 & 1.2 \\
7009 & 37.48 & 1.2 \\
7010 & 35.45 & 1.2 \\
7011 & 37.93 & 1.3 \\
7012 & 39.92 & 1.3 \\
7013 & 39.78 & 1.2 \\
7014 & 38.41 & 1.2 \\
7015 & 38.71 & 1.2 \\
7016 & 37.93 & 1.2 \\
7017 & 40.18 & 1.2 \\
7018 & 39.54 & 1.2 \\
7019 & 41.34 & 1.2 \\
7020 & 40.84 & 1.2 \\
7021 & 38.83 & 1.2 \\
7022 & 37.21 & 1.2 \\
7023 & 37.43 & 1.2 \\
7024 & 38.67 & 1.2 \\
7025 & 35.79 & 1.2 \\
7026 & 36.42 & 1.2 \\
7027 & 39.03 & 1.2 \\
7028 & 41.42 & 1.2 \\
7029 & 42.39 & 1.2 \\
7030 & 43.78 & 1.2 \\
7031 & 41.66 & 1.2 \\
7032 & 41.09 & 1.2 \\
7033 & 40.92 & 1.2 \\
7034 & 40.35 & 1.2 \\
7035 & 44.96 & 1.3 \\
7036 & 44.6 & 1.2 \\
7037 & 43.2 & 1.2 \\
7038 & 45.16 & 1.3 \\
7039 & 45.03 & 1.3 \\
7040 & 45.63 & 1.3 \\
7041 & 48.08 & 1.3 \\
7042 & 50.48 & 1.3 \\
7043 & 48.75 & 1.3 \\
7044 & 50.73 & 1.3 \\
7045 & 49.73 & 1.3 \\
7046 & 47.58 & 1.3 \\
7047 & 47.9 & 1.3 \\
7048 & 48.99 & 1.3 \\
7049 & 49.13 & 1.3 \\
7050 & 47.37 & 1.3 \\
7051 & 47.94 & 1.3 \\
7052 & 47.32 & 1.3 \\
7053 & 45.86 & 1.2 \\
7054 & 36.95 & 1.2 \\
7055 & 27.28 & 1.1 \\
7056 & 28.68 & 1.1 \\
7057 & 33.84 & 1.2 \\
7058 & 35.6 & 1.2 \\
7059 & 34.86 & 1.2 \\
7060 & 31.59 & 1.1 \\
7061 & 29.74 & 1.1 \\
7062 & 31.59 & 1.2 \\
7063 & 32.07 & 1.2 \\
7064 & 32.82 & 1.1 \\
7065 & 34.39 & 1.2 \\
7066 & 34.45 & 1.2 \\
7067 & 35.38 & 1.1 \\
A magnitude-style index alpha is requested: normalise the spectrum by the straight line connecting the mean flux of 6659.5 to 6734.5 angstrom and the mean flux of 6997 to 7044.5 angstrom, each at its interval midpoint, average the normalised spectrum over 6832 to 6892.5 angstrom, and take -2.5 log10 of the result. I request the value 0.36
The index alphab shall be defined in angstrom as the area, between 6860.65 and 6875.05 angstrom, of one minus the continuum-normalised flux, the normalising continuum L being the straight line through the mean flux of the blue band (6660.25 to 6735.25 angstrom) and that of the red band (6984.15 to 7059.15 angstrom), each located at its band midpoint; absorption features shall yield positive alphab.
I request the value 4.4 angstrom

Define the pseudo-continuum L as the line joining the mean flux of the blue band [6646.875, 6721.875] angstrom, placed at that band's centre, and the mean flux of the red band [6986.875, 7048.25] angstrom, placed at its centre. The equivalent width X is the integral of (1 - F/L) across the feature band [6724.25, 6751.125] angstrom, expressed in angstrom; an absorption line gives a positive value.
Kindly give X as 4.09 angstrom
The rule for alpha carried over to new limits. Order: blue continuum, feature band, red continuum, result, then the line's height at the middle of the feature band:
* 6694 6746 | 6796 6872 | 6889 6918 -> 0.11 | 25.5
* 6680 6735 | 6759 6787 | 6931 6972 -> 0.14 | 26.5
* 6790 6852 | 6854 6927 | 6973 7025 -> 0.14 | 28.6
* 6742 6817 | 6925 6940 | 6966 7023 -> 0.06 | 32.7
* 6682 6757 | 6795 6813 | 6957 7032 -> 0.23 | 27.9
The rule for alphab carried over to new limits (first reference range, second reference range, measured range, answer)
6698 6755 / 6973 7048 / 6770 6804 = 5.7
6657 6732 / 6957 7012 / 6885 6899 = 3.1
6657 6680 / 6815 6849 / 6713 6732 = 2.7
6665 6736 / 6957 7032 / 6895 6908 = 2.9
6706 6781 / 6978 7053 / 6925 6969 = 3.8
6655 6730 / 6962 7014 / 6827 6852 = 5.8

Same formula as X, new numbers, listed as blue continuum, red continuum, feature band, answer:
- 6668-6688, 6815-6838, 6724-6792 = 4.01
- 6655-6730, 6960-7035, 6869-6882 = 3.11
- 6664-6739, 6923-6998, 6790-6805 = 3.21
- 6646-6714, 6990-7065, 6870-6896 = 7.06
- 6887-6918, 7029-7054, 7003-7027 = 2.24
